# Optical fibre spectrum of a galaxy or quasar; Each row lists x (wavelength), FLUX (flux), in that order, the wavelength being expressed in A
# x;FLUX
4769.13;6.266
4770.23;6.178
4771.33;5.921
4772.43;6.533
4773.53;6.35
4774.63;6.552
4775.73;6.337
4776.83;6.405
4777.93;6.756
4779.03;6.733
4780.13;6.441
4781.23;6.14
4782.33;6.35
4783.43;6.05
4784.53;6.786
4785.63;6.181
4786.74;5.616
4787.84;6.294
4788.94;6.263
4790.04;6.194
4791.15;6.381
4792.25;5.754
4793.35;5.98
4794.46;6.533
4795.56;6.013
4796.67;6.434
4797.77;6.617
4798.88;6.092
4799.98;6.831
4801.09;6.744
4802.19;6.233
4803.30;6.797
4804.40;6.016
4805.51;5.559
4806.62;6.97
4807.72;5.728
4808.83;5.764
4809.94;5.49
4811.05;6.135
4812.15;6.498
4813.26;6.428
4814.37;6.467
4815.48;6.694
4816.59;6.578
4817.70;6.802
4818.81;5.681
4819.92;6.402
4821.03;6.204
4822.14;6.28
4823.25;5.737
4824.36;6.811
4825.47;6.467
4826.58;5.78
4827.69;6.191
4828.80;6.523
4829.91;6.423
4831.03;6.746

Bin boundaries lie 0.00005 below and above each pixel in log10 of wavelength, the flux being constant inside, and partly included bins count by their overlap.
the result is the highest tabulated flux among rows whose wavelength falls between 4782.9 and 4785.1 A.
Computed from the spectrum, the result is 6.786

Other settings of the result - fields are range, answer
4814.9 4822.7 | 6.802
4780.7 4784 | 6.35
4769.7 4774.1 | 6.533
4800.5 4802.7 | 6.744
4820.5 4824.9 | 6.811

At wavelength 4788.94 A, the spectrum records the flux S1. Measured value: 6.263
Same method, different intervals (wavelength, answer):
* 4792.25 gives 5.754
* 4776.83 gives 6.405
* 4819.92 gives 6.402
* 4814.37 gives 6.467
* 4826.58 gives 5.78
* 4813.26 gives 6.428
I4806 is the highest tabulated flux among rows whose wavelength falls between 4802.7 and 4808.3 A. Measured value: 6.97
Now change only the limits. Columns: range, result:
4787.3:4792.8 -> 6.381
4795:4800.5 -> 6.831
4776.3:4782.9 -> 6.756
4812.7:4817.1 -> 6.694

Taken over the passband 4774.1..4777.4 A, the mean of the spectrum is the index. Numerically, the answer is 6.43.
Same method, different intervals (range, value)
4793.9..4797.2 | 6.31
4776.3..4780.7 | 6.58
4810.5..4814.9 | 6.39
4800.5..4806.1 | 6.27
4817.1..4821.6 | 6.27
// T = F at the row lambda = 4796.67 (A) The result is 6.434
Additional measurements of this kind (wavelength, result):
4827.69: 6.191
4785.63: 6.181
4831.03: 6.746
